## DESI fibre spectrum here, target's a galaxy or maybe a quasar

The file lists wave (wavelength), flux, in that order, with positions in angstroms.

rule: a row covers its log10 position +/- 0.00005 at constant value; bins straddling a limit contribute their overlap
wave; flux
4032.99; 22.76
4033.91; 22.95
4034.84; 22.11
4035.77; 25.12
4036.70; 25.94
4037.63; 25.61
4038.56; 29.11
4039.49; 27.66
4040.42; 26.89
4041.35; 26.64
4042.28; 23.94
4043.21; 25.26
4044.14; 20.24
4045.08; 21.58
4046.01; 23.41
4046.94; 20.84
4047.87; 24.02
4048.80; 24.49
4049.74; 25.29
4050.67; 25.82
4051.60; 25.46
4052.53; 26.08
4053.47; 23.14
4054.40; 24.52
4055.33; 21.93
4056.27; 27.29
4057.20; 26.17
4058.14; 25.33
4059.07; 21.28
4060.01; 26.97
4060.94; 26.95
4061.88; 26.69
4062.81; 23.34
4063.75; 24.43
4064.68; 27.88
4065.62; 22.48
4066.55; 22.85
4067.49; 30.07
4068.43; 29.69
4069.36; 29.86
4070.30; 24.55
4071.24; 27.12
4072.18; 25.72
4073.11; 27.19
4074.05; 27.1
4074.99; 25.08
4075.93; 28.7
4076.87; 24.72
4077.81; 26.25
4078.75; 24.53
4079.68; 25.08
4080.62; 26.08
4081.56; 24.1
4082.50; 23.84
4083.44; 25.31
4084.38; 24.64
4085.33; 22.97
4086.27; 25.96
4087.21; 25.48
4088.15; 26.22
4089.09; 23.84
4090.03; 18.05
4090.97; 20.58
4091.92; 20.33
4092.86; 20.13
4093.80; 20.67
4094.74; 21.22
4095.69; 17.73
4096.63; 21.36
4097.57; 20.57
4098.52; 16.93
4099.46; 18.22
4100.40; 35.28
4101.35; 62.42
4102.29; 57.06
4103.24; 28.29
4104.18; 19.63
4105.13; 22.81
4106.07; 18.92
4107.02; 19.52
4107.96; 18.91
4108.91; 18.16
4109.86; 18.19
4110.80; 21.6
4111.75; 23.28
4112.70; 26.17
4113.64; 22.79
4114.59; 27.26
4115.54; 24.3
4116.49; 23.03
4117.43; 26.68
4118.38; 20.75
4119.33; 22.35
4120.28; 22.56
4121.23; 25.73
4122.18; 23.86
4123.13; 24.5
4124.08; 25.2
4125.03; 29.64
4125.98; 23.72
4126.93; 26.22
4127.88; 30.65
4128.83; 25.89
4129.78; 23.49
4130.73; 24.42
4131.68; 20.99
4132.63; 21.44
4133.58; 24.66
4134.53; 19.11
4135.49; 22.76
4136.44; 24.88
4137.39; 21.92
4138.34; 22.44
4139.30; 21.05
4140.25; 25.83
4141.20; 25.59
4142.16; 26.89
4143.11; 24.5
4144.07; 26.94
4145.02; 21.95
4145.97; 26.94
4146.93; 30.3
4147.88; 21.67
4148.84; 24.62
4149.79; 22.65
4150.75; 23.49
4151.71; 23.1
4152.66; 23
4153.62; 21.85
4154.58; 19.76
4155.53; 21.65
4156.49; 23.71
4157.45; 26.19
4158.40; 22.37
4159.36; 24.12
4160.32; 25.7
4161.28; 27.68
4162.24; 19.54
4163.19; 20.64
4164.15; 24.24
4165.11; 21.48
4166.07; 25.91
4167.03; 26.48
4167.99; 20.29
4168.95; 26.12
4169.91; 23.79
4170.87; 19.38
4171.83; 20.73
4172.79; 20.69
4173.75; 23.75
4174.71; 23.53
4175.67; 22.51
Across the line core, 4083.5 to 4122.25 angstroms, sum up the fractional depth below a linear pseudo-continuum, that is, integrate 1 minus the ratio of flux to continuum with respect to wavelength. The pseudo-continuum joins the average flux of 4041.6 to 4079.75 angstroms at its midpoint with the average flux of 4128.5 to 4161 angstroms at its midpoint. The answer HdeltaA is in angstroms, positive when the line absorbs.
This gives 0.30 angstroms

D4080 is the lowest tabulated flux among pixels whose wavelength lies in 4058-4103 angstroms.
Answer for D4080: 16.93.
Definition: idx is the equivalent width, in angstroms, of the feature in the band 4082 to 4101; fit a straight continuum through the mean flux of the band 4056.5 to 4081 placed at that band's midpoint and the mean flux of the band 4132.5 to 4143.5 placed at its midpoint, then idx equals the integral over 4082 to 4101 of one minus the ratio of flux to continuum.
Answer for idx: 1.9 angstroms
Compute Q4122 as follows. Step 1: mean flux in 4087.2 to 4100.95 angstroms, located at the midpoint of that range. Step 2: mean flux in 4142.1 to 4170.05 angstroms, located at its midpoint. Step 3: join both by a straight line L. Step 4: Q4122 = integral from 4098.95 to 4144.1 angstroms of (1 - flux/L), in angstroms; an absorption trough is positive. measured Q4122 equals -4.9 angstroms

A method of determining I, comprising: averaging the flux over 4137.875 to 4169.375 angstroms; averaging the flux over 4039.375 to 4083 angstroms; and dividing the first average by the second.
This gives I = 0.9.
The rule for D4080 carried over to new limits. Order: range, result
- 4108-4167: 18.16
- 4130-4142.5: 19.11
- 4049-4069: 21.28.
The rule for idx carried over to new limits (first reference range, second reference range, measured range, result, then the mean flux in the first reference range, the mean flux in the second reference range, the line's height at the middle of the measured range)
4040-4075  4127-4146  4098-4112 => -1.19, 25.2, 24.1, 24.5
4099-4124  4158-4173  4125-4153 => 0.19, 25.8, 23.1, 24.5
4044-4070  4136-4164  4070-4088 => -0.58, 25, 23.8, 24.7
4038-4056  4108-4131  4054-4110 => -1.90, 24.6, 24.1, 24.3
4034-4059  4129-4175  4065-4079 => -1.18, 24.7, 23.4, 24.4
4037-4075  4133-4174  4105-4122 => 1.29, 25.4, 23.5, 24.3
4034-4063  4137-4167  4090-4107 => -0.89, 24.8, 23.8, 24.3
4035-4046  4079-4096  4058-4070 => -0.98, 25.1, 23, 24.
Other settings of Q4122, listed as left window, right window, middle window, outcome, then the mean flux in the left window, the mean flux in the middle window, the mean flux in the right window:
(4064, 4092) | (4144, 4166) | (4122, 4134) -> -0.40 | 25.3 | 25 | 23.6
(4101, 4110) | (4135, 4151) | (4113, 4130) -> 1.05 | 28.3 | 25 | 24.4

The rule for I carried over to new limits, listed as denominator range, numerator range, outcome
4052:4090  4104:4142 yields 0.92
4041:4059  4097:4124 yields 1.05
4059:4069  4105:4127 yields 0.89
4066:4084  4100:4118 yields 1.03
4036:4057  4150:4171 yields 0.94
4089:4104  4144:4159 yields 0.90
